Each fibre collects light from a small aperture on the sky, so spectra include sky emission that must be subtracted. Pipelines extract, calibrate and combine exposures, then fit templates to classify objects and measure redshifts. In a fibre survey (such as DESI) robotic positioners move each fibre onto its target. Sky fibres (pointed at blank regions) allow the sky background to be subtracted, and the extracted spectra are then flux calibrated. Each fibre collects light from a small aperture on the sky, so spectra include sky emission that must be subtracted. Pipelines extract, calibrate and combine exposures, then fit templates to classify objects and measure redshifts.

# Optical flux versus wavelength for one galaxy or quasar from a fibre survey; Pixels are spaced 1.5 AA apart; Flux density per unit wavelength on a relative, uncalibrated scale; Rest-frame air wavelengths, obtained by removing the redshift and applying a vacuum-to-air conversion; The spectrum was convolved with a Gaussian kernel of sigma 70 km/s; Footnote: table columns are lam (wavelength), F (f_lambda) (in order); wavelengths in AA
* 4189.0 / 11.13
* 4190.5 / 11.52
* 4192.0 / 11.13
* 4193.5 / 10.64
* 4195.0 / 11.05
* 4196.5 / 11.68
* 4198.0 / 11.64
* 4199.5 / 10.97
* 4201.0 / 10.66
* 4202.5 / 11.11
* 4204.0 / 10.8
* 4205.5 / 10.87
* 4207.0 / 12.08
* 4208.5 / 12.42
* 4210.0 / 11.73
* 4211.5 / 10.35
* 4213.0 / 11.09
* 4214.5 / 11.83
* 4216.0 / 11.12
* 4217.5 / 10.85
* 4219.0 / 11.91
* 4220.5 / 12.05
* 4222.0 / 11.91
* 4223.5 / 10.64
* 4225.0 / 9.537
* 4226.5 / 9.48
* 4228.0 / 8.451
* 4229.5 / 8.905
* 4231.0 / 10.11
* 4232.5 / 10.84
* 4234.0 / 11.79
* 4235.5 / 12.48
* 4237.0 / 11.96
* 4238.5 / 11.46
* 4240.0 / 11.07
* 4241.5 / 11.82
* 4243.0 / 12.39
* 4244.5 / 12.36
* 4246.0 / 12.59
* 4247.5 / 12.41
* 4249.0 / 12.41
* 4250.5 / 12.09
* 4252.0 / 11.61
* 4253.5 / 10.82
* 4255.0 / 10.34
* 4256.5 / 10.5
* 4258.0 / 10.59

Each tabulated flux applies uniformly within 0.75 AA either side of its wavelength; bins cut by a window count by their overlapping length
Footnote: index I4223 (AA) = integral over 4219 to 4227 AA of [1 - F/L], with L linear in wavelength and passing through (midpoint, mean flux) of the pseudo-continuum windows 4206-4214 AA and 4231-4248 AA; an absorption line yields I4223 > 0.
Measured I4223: 0.5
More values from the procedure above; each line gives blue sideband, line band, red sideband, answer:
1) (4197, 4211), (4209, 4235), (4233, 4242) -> 1.8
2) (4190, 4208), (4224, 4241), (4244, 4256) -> 1.5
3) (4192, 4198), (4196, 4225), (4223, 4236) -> -1.5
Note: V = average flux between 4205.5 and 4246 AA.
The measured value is 11.2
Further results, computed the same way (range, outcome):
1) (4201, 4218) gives 11.3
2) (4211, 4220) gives 11.2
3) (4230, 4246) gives 11.6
